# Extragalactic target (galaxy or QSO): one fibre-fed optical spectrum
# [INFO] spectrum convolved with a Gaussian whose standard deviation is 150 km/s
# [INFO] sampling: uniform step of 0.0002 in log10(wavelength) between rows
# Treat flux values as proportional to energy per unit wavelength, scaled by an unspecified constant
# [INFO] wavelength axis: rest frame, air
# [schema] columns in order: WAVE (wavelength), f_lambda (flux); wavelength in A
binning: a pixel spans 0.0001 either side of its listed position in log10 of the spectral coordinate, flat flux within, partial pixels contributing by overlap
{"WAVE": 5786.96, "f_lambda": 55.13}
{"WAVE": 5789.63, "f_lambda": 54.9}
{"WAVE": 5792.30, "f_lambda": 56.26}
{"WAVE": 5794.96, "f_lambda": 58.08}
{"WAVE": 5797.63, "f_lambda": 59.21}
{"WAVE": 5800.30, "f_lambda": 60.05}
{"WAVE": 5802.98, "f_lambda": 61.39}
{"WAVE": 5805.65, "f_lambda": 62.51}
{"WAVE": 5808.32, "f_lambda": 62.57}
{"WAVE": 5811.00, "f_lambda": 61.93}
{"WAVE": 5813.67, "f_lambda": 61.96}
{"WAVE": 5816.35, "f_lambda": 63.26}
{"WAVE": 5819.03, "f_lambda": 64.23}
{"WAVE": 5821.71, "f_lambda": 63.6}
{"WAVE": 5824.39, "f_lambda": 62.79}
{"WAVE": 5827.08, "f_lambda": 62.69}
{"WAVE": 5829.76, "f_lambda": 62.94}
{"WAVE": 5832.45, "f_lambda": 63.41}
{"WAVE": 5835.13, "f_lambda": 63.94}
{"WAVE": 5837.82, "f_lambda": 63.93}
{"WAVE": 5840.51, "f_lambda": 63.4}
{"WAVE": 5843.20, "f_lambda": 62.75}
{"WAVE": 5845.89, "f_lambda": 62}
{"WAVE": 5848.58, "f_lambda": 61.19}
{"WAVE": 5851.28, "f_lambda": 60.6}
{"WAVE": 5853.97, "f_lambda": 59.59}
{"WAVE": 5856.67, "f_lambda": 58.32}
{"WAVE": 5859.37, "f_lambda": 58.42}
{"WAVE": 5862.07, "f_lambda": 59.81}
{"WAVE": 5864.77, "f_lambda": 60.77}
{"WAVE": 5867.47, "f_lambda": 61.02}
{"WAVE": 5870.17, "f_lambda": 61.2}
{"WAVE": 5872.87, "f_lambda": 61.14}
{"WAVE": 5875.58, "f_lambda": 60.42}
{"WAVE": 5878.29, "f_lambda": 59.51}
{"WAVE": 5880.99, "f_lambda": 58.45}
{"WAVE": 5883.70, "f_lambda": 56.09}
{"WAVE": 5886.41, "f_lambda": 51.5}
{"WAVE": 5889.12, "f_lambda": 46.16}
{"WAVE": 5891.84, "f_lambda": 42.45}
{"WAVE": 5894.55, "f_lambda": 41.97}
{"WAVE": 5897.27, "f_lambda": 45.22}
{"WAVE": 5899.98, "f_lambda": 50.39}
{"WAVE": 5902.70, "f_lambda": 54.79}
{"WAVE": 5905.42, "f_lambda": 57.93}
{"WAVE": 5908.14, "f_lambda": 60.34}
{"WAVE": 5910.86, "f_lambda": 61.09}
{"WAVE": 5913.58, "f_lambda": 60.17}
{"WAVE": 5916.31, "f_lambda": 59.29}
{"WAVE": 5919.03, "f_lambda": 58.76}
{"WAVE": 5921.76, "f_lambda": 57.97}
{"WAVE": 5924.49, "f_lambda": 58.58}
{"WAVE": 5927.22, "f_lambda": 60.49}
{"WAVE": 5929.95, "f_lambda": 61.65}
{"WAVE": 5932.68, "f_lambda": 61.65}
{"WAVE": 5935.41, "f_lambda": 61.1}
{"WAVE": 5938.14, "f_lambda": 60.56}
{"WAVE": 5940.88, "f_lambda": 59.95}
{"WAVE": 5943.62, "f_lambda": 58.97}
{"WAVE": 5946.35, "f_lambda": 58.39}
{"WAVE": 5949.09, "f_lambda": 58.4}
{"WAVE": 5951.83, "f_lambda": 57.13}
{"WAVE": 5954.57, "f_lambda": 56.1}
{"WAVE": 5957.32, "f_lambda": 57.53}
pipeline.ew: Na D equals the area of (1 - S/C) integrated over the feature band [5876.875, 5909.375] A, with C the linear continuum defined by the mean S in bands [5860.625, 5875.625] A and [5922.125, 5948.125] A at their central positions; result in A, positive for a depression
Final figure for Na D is 4.5 A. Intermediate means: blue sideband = 60.7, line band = 52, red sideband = 60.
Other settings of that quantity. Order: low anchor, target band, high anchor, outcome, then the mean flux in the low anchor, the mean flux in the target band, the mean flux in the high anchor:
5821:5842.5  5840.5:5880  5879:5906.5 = -2.2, 63.3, 60.6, 50.6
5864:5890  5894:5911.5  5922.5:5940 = 1.7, 57.8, 53.3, 60.6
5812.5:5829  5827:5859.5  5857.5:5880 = -0.1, 63.1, 61.9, 60.2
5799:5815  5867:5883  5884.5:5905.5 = -2.7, 61.7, 60.1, 48.4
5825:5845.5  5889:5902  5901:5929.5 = 3.1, 63.2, 45.6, 58.9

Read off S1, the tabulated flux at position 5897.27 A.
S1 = 45.22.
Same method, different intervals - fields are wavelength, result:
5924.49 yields 58.58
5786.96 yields 55.13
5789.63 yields 54.9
